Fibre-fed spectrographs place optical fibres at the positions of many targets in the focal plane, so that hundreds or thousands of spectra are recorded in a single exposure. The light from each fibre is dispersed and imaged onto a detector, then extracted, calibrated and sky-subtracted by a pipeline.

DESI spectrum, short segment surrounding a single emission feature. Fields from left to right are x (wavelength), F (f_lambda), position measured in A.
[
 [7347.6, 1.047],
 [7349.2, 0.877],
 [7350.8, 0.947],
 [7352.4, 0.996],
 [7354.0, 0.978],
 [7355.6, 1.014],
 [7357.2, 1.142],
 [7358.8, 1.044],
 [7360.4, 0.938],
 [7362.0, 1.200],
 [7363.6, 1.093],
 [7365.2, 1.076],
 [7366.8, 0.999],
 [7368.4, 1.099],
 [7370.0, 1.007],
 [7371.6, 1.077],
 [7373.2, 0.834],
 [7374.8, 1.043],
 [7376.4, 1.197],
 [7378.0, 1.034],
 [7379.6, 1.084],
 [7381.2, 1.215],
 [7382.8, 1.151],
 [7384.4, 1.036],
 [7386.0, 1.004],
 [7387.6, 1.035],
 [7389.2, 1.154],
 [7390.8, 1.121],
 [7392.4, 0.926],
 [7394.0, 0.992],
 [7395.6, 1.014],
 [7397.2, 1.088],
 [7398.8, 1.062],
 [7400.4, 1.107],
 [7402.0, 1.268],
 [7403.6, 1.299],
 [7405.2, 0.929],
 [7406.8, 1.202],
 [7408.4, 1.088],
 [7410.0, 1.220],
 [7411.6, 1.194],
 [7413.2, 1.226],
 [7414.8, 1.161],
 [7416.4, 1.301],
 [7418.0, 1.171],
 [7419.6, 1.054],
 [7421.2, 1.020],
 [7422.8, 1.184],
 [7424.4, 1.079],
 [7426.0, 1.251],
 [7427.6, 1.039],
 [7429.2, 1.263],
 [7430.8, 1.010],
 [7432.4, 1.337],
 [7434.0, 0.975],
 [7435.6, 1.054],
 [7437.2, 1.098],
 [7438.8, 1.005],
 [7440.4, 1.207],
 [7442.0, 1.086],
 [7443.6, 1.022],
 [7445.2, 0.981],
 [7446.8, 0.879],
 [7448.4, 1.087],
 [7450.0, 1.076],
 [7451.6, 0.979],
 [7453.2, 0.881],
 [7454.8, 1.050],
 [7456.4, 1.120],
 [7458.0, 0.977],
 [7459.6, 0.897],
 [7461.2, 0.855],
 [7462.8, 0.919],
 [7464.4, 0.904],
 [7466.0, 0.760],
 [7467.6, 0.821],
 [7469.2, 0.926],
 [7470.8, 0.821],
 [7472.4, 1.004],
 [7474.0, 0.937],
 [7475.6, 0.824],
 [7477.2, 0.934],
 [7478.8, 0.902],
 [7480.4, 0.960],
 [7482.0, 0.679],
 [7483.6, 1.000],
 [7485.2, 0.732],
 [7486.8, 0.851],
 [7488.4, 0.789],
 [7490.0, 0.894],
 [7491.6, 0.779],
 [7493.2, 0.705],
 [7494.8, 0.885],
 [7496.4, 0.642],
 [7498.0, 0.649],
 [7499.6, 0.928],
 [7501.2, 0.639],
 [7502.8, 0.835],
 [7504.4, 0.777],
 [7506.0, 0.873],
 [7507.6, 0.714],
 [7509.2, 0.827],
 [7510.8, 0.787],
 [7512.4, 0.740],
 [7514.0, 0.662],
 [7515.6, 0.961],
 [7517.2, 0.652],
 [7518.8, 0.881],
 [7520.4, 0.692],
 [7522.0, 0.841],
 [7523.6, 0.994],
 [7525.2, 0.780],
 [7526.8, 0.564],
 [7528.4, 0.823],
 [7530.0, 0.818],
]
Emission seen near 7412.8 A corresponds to C III]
